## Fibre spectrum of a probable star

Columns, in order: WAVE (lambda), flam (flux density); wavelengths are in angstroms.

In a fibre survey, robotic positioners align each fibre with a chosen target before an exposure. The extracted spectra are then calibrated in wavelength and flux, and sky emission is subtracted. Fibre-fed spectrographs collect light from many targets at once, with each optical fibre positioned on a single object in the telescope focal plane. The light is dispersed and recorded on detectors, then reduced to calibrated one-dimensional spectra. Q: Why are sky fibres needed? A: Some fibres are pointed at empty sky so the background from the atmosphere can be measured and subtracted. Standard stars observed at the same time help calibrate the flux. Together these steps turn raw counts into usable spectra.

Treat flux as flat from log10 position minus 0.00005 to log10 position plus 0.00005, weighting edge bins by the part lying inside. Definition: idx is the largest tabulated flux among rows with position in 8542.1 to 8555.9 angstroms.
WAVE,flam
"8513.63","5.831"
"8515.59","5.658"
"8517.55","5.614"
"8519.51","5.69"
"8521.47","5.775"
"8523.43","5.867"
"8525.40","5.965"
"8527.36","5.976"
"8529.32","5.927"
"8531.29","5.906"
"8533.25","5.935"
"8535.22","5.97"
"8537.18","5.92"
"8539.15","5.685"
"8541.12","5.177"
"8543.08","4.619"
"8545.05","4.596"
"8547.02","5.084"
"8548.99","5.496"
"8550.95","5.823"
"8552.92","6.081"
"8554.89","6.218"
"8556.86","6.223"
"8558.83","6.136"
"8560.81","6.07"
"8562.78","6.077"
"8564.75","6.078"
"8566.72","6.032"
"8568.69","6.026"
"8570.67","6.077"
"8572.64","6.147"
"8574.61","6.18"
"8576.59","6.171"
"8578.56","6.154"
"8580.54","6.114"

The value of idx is 6.218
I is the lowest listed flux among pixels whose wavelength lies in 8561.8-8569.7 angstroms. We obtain 6.026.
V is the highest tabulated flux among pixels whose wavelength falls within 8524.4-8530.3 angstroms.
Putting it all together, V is 5.976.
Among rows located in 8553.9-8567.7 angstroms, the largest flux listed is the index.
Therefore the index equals 6.223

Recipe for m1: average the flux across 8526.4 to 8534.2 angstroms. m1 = 5.94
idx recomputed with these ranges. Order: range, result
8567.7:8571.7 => 6.077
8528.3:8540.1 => 5.97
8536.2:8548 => 5.92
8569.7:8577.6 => 6.18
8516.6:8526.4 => 5.965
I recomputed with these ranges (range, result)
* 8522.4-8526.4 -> 5.867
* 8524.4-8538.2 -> 5.906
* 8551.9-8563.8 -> 6.07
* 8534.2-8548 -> 4.596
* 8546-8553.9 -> 5.084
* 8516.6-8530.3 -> 5.614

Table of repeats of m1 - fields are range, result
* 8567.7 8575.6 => 6.11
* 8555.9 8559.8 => 6.18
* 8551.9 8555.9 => 6.15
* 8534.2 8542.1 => 5.69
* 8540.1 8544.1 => 4.9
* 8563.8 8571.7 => 6.06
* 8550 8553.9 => 5.95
